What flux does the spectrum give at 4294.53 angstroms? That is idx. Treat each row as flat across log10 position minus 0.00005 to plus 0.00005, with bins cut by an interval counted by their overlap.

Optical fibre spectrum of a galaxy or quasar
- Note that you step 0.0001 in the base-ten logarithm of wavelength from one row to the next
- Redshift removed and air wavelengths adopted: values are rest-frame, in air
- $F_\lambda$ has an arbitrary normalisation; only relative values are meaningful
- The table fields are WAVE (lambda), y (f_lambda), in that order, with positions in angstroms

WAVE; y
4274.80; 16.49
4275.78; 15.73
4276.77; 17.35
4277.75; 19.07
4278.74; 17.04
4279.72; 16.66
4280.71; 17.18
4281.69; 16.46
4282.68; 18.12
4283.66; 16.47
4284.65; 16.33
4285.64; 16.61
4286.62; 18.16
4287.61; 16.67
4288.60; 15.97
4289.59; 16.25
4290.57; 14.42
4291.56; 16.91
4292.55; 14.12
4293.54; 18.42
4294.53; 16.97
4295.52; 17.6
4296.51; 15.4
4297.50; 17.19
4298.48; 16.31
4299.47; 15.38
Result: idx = 16.97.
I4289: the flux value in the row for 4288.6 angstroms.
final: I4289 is 15.97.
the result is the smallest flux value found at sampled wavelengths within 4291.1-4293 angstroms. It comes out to 14.12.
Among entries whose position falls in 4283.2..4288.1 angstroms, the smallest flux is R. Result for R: 16.33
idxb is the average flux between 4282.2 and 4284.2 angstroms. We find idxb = 17.3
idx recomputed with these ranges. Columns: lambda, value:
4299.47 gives 15.38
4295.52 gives 17.6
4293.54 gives 18.42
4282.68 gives 18.12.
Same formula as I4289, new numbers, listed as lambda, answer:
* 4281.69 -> 16.46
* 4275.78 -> 15.73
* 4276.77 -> 17.35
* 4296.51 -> 15.4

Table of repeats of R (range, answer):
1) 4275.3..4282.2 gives 15.73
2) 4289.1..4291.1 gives 14.42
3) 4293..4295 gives 16.97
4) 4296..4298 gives 15.4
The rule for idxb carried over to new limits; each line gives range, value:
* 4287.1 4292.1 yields 16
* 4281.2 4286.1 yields 16.8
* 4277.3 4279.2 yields 18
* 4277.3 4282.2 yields 17.3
